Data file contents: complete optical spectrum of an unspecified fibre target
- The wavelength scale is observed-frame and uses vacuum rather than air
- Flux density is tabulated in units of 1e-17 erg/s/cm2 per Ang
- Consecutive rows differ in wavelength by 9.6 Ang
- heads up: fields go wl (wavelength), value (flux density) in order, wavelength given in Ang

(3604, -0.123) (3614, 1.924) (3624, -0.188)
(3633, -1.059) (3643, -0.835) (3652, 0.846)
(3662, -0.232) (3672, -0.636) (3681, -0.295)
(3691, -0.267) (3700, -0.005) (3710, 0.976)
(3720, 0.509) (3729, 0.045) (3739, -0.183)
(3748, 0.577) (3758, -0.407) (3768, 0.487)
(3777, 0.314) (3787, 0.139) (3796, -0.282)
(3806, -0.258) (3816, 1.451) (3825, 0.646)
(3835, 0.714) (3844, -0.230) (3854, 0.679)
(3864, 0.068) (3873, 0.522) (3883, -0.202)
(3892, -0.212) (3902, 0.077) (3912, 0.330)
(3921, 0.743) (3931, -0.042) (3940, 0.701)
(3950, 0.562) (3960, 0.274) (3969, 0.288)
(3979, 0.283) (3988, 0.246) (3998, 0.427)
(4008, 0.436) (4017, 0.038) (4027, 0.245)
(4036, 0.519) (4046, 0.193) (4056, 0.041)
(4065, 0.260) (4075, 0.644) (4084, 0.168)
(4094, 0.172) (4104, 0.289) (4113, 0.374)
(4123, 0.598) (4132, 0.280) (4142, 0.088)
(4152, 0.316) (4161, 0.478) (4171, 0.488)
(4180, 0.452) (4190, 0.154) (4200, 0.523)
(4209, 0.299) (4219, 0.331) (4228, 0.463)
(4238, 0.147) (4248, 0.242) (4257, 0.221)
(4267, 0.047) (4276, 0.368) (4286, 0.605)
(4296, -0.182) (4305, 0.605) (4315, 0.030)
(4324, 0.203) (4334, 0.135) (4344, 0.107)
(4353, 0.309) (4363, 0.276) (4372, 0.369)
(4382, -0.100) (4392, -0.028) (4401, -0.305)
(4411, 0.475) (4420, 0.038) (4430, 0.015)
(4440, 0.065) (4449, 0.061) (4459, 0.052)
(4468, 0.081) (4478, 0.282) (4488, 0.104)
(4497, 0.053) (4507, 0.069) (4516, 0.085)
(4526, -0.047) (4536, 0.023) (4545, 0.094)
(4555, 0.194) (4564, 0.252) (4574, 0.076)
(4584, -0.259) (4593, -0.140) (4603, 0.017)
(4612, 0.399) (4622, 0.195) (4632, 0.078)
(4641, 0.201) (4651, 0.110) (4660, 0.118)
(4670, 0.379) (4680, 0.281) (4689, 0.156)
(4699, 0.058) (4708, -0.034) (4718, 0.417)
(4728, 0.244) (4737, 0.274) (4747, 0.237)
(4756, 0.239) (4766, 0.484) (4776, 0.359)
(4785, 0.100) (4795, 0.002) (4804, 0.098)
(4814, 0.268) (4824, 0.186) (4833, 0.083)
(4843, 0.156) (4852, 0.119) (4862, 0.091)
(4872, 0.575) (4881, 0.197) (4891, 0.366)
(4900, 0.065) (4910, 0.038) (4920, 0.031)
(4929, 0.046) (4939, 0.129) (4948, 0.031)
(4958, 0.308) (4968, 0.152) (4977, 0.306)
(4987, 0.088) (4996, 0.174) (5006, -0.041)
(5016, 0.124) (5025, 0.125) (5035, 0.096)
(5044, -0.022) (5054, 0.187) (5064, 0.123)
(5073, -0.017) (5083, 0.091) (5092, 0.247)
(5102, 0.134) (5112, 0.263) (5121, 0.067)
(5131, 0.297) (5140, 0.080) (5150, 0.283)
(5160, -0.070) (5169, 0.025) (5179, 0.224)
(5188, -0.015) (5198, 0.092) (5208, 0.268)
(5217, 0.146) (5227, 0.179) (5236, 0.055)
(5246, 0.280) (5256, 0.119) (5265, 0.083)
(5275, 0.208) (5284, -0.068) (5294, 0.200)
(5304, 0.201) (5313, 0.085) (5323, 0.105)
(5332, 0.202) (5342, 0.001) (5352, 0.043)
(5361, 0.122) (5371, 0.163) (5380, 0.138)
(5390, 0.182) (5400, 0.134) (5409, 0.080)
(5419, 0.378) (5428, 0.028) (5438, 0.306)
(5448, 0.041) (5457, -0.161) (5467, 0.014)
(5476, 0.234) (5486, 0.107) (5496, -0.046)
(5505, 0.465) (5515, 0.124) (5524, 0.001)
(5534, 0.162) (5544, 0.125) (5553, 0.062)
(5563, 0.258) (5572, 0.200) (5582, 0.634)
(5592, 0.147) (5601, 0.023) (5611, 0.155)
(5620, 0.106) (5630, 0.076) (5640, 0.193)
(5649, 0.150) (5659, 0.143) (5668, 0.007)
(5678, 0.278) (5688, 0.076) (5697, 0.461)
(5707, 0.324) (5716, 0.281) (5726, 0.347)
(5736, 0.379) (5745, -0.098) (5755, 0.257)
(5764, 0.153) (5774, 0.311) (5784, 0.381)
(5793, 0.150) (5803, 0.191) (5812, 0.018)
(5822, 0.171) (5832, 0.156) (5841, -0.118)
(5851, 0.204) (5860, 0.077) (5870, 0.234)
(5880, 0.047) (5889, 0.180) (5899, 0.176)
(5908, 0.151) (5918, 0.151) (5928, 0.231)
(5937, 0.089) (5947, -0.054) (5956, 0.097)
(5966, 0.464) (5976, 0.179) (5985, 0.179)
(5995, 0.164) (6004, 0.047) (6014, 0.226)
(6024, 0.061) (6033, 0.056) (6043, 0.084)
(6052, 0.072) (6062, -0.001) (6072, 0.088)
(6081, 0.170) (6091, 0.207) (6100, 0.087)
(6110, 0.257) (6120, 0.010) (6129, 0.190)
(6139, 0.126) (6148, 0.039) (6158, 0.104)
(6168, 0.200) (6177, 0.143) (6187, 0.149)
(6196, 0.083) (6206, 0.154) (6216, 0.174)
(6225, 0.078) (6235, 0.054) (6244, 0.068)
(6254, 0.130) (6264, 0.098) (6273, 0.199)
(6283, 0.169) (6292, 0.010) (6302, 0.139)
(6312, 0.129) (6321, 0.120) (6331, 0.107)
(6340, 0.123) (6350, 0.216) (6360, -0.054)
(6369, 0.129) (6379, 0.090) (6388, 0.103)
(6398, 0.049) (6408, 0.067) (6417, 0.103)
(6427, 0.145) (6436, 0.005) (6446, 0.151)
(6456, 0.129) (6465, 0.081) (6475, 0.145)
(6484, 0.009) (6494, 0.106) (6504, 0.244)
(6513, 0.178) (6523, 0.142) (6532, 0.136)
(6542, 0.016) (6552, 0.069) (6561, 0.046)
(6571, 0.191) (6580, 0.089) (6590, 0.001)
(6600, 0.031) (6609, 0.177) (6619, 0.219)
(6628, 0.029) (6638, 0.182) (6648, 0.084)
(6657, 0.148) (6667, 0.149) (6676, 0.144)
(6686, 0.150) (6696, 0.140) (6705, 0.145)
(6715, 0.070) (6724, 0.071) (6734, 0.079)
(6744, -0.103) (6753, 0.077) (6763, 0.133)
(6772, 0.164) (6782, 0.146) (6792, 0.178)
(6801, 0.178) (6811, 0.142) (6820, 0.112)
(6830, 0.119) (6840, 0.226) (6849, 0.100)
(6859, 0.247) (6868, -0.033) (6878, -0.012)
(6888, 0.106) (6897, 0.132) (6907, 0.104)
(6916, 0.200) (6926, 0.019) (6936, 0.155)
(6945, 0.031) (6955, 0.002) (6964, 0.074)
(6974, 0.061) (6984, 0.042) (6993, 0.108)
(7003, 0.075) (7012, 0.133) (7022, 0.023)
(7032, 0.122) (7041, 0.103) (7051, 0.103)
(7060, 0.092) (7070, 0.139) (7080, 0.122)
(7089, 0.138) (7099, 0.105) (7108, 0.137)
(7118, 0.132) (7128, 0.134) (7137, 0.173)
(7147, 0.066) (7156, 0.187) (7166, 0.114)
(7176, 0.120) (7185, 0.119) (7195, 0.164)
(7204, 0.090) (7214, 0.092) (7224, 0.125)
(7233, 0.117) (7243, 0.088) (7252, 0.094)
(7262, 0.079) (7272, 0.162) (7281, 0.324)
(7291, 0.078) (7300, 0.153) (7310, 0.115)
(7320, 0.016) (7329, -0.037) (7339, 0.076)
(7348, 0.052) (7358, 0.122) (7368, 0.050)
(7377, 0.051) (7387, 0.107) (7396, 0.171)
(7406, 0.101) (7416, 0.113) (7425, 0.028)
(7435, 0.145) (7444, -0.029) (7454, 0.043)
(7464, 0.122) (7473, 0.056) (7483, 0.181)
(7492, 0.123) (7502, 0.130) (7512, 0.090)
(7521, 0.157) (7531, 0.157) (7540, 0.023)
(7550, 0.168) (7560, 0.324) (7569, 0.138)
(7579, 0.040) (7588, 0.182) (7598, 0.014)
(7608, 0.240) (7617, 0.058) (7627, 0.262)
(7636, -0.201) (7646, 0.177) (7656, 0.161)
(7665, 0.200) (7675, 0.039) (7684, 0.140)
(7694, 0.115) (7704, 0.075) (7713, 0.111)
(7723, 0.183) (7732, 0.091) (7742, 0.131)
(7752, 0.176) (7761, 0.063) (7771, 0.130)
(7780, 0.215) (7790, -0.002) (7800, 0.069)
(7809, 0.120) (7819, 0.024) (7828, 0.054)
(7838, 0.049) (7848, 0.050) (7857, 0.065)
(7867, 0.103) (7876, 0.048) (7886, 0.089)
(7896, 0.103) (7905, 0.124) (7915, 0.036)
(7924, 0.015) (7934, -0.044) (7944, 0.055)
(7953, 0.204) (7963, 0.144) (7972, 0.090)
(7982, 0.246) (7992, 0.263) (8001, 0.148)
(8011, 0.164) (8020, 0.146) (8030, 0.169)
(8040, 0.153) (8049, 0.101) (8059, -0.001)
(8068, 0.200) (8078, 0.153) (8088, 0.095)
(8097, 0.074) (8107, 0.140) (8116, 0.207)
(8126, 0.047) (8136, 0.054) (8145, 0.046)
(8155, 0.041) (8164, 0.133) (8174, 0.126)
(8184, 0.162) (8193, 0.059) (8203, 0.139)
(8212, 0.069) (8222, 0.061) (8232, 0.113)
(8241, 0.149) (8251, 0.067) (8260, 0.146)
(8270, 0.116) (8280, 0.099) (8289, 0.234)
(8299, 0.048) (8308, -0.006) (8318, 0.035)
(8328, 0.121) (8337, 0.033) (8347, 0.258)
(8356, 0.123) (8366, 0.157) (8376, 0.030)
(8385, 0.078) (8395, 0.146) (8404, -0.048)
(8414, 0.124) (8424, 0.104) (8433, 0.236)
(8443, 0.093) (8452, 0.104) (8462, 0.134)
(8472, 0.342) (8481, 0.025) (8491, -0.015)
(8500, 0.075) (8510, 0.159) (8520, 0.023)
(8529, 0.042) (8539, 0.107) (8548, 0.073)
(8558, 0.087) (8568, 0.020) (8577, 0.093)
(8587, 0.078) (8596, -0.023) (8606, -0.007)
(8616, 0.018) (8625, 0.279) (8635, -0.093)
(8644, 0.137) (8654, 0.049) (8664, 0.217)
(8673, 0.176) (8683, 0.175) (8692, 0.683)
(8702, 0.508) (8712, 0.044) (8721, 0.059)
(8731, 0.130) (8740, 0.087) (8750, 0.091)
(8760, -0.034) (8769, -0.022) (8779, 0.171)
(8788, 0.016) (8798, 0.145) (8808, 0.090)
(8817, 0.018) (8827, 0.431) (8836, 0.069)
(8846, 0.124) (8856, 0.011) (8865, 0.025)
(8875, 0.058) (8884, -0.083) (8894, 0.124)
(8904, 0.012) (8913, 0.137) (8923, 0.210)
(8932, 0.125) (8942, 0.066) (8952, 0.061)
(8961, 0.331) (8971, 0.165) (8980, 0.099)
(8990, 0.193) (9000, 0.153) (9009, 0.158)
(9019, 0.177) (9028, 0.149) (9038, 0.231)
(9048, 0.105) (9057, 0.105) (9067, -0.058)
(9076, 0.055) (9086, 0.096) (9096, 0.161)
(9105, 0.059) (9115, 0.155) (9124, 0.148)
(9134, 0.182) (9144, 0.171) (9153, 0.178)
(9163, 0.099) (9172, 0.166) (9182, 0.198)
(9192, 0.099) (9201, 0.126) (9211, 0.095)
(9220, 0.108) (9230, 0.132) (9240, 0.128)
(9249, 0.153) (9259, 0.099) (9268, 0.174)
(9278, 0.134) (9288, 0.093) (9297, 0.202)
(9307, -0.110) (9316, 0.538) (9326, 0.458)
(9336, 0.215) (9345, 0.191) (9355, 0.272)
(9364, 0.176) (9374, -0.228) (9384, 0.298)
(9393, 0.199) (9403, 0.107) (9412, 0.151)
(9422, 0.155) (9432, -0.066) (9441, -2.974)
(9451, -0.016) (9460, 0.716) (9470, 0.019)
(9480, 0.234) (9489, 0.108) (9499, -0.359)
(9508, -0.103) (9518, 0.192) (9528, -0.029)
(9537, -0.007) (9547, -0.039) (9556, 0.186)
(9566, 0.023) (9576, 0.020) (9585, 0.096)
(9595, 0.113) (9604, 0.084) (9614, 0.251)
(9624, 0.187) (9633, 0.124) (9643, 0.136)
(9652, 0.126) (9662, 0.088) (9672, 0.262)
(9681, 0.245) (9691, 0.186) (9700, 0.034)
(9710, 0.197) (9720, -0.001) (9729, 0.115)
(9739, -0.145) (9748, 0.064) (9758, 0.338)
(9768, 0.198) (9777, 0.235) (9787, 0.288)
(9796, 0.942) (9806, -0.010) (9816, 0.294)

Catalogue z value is 1.33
